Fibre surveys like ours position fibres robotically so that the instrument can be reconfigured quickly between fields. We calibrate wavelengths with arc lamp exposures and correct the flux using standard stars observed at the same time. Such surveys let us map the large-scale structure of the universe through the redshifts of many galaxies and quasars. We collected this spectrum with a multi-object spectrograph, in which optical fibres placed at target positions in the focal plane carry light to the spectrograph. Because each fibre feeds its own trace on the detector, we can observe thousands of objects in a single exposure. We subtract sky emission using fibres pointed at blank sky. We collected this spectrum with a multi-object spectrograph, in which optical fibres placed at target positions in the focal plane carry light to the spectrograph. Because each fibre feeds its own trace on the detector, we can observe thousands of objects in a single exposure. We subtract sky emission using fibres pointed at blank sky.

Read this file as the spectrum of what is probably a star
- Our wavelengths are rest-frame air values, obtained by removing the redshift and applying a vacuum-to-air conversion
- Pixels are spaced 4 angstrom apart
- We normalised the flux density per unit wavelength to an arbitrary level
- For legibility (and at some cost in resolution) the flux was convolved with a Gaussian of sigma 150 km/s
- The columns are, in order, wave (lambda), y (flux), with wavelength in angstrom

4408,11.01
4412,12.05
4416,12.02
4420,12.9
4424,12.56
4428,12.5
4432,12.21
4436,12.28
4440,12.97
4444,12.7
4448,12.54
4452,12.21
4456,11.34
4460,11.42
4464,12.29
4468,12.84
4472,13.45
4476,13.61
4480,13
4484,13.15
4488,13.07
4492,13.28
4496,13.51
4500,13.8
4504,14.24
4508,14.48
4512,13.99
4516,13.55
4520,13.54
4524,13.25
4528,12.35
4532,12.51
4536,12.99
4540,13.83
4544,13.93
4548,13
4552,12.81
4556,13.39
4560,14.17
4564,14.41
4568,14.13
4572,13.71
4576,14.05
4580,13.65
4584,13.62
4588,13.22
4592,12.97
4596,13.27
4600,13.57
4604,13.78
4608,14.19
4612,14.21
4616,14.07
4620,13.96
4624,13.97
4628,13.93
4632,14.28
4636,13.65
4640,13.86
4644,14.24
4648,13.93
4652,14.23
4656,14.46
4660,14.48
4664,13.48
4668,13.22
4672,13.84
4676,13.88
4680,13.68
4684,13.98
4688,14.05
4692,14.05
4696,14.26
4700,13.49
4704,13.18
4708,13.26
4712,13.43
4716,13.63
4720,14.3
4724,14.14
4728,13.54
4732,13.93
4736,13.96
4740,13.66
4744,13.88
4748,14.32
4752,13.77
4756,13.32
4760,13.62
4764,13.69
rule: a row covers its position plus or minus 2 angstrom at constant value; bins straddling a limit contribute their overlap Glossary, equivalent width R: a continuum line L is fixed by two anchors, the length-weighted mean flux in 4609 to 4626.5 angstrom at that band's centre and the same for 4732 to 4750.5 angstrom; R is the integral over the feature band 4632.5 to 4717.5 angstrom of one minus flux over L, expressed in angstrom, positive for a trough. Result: 1.1 angstrom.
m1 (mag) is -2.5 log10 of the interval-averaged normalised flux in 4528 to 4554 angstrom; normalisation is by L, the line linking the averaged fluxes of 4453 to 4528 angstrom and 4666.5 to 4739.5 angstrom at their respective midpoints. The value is 0.017 mag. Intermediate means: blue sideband 13.2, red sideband 13.8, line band 13.1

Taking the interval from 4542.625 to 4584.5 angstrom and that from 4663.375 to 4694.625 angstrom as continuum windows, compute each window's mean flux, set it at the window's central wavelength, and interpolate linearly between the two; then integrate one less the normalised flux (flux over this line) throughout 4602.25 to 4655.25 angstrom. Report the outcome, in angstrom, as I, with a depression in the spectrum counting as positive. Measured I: -1.1 angstrom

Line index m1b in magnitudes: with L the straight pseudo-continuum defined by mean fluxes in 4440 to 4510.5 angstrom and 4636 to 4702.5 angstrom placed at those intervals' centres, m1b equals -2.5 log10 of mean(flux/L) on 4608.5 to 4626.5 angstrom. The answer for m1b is -0.030 mag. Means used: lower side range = 13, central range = 14.1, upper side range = 13.9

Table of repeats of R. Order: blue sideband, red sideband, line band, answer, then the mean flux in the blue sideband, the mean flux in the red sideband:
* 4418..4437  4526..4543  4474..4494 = -0.7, 12.5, 13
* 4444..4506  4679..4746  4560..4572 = -0.8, 12.9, 13.8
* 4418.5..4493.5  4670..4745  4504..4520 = -1.3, 12.6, 13.8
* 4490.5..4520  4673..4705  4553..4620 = 0.3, 13.8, 13.8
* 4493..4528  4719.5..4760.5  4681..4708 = 0.1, 13.7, 13.9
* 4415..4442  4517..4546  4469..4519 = -2.4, 12.5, 13.2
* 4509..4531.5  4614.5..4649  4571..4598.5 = 0.4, 13.3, 14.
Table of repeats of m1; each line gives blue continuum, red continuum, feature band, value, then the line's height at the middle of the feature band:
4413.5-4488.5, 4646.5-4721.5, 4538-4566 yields -0.043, 13.1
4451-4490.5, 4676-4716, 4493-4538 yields -0.050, 12.9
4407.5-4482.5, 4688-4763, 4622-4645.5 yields -0.051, 13.3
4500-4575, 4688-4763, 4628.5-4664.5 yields -0.031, 13.7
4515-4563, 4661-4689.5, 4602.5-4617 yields -0.042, 13.5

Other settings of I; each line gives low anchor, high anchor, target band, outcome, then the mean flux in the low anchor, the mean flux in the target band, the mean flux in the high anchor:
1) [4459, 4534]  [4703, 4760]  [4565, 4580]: -0.6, 13.3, 14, 13.7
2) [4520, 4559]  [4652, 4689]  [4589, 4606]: 0.1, 13.2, 13.4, 13.9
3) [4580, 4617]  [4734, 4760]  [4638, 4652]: -0.4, 13.6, 14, 13.8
